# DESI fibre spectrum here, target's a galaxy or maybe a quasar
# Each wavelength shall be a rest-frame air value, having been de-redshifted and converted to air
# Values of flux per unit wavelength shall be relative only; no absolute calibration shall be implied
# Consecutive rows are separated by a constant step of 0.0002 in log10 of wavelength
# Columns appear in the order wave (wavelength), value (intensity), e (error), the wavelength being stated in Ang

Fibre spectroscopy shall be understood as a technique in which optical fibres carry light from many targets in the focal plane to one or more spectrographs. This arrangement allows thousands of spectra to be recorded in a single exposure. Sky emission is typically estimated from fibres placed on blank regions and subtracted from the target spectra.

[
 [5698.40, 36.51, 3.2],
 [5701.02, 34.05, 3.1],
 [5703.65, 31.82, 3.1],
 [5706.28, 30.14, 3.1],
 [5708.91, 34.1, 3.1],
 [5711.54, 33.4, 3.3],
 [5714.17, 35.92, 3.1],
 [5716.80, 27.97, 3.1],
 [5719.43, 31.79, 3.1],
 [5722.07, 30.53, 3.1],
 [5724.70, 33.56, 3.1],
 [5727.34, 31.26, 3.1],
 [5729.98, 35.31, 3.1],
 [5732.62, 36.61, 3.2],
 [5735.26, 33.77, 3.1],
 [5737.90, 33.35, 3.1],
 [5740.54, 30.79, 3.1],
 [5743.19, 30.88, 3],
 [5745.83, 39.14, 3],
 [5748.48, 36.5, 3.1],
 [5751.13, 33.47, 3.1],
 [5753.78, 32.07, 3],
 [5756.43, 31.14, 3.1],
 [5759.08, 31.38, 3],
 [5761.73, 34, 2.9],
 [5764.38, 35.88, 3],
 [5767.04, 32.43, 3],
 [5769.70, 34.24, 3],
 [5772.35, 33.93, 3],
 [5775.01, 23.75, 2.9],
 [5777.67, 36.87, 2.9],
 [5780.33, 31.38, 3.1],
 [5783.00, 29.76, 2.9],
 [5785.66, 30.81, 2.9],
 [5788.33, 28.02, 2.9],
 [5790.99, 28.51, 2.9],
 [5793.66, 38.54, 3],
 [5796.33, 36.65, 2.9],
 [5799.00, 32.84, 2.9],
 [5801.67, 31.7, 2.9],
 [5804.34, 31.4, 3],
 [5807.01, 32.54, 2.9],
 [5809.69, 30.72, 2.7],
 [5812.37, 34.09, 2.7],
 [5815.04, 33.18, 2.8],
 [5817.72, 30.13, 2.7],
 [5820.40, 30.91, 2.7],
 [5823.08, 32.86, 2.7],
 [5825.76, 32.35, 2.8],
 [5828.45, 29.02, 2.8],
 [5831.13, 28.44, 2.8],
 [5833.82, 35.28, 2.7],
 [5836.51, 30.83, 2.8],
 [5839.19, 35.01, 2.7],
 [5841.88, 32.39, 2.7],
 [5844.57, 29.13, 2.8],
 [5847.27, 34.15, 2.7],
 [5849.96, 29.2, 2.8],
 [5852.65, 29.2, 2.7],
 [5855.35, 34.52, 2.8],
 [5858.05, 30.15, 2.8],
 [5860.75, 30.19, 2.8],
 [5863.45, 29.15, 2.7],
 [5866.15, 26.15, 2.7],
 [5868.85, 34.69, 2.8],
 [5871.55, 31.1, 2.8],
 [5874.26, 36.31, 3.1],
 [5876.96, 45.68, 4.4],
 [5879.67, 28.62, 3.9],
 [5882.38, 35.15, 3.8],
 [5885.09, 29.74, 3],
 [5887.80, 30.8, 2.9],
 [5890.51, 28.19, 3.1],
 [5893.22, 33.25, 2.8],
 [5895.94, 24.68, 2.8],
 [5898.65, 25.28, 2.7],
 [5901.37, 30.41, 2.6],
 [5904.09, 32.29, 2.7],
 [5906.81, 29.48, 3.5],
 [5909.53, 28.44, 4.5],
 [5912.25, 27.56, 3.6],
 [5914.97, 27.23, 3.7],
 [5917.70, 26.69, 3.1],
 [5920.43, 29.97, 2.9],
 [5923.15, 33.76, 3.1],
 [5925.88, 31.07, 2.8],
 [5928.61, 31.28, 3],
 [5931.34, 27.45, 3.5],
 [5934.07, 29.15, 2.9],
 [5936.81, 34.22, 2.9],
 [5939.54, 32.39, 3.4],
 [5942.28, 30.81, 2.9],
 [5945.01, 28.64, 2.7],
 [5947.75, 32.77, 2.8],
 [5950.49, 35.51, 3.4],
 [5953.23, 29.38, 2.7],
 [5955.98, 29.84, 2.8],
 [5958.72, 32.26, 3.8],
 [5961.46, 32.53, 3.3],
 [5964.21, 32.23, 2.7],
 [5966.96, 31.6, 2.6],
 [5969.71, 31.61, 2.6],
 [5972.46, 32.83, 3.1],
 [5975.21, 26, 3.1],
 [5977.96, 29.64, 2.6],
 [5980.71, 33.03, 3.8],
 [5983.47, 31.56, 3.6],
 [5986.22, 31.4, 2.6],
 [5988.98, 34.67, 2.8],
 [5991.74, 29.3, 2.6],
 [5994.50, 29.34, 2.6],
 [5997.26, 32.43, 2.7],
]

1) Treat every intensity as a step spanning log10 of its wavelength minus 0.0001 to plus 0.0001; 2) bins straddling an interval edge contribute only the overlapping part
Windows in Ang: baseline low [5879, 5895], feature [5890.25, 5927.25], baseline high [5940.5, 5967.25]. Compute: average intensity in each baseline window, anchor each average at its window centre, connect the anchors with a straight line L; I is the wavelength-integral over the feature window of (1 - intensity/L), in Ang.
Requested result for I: 2.3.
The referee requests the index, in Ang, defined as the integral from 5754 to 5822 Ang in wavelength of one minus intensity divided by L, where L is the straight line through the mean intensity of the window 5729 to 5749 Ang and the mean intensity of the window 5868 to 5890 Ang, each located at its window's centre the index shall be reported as 4.0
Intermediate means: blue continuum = 34.5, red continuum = 33.8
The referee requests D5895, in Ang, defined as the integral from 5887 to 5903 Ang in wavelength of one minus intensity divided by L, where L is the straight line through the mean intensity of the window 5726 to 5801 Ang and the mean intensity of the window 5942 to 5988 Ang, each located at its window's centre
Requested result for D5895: 1.6 Ang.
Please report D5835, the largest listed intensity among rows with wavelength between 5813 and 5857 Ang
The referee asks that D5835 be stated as 35.28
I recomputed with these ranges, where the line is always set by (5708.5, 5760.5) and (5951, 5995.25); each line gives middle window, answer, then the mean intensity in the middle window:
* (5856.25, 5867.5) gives 1.04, 29.1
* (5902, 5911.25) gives 0.50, 30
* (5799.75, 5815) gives 0.15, 32.2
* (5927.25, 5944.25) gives 0.37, 30.8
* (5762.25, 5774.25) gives -0.28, 33.6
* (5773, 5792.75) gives 1.53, 30.2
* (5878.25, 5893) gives 0.52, 30.8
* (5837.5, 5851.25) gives 0.12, 32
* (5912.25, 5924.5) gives 0.94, 29.2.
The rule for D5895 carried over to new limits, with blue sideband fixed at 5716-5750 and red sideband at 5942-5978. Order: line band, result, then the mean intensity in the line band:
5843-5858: 0.5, 31.2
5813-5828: 0.3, 31.8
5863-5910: 1.0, 31.2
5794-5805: -0.4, 33.7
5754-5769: 0.0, 33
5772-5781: 0.5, 31.2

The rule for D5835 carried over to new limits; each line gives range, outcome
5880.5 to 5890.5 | 35.15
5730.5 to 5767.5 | 39.14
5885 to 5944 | 34.22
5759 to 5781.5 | 36.87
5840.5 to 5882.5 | 45.68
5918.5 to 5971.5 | 35.51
